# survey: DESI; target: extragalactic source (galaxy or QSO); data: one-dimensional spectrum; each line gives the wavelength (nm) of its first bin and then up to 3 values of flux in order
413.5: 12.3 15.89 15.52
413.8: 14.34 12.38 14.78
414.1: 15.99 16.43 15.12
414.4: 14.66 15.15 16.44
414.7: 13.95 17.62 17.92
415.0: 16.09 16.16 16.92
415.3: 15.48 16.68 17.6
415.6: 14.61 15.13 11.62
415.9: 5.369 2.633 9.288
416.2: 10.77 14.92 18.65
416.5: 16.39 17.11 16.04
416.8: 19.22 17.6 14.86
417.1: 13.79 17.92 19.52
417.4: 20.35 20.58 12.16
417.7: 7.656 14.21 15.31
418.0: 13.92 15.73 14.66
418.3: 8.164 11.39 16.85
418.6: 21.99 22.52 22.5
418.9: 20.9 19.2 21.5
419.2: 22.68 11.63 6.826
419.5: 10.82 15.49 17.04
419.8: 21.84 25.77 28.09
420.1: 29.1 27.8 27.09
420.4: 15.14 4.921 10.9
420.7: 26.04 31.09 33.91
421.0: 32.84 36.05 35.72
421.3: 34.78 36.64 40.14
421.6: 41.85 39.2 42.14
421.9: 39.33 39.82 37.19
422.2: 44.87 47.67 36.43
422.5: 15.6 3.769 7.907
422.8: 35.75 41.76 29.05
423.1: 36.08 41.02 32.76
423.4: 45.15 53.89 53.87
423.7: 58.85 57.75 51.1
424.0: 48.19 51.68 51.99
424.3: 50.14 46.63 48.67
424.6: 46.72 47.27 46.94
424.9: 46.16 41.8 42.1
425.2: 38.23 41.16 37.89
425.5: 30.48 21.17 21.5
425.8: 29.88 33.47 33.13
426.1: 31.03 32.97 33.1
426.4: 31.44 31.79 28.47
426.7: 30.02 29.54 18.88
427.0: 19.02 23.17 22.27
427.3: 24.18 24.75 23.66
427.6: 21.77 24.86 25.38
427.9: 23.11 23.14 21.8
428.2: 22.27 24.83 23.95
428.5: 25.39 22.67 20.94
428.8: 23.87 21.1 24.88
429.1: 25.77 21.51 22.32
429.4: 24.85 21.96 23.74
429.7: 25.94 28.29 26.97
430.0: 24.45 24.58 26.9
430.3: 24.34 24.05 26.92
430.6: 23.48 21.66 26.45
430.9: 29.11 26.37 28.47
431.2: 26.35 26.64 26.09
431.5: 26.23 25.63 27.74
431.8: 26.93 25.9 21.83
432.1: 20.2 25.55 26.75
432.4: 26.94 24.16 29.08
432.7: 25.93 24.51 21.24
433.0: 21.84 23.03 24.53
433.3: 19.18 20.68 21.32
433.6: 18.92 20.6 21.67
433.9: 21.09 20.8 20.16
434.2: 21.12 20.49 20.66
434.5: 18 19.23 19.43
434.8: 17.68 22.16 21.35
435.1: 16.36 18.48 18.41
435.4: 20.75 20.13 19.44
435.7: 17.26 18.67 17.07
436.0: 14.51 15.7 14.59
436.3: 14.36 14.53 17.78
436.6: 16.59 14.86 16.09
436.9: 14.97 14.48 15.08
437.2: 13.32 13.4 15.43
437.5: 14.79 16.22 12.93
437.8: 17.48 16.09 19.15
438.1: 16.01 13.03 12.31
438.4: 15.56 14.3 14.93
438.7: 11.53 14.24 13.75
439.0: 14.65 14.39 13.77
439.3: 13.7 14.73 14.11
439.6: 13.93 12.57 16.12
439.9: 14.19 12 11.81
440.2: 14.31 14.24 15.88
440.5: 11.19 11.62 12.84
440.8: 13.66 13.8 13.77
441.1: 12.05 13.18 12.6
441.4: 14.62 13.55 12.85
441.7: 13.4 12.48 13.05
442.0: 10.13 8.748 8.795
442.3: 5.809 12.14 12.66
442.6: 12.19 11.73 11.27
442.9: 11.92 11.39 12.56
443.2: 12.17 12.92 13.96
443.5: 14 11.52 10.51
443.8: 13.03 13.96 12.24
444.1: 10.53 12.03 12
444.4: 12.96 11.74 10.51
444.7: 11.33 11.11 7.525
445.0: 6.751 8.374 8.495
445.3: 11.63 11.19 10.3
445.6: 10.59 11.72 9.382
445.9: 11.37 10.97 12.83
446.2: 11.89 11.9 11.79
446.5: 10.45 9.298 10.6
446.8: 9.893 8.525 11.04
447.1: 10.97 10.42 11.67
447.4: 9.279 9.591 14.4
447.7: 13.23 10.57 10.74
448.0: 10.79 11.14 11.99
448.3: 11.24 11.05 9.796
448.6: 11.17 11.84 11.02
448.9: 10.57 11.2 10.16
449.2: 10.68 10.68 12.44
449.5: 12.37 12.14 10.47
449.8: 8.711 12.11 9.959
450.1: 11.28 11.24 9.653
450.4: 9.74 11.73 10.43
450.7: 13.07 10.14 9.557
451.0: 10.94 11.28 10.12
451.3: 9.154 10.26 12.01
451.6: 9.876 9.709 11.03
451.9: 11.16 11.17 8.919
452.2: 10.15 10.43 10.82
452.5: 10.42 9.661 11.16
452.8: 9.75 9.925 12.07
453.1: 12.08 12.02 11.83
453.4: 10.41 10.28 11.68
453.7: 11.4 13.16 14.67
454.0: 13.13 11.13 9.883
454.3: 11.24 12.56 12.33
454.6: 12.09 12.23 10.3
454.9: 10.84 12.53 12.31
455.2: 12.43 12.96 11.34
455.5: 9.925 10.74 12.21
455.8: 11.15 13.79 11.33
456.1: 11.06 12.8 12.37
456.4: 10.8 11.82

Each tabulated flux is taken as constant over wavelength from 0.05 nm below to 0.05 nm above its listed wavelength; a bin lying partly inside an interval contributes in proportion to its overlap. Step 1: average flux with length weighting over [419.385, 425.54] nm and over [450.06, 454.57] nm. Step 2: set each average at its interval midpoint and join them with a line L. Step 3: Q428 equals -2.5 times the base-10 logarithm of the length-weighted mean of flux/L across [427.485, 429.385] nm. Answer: 0.30 mag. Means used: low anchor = 35.6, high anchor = 11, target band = 23.3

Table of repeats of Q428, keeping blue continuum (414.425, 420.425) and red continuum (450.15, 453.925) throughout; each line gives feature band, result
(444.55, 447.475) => 0.141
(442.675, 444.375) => 0.001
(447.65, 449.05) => 0.028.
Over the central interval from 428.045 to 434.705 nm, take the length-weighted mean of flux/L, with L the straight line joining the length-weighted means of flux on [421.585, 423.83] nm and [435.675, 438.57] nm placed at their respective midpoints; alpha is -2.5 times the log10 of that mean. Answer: 0.020 mag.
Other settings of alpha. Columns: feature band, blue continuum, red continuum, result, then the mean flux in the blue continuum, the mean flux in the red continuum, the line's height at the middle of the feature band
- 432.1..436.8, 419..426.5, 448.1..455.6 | 0.23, 33.9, 11.1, 24.8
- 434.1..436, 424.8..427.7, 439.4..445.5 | 0.07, 30.3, 12.1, 20.4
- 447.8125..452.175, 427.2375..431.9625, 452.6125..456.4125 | 0.28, 24.7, 11.7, 14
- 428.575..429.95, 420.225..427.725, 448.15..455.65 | 0.25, 34.7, 11.1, 30.3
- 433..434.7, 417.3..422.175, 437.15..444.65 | -0.24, 23.4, 13.1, 16.5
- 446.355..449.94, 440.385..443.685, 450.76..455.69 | 0.07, 12.2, 11.1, 11.6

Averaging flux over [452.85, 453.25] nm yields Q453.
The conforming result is 11.5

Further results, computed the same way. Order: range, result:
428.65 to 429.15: 23.3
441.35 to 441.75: 13.6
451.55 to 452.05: 10.6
